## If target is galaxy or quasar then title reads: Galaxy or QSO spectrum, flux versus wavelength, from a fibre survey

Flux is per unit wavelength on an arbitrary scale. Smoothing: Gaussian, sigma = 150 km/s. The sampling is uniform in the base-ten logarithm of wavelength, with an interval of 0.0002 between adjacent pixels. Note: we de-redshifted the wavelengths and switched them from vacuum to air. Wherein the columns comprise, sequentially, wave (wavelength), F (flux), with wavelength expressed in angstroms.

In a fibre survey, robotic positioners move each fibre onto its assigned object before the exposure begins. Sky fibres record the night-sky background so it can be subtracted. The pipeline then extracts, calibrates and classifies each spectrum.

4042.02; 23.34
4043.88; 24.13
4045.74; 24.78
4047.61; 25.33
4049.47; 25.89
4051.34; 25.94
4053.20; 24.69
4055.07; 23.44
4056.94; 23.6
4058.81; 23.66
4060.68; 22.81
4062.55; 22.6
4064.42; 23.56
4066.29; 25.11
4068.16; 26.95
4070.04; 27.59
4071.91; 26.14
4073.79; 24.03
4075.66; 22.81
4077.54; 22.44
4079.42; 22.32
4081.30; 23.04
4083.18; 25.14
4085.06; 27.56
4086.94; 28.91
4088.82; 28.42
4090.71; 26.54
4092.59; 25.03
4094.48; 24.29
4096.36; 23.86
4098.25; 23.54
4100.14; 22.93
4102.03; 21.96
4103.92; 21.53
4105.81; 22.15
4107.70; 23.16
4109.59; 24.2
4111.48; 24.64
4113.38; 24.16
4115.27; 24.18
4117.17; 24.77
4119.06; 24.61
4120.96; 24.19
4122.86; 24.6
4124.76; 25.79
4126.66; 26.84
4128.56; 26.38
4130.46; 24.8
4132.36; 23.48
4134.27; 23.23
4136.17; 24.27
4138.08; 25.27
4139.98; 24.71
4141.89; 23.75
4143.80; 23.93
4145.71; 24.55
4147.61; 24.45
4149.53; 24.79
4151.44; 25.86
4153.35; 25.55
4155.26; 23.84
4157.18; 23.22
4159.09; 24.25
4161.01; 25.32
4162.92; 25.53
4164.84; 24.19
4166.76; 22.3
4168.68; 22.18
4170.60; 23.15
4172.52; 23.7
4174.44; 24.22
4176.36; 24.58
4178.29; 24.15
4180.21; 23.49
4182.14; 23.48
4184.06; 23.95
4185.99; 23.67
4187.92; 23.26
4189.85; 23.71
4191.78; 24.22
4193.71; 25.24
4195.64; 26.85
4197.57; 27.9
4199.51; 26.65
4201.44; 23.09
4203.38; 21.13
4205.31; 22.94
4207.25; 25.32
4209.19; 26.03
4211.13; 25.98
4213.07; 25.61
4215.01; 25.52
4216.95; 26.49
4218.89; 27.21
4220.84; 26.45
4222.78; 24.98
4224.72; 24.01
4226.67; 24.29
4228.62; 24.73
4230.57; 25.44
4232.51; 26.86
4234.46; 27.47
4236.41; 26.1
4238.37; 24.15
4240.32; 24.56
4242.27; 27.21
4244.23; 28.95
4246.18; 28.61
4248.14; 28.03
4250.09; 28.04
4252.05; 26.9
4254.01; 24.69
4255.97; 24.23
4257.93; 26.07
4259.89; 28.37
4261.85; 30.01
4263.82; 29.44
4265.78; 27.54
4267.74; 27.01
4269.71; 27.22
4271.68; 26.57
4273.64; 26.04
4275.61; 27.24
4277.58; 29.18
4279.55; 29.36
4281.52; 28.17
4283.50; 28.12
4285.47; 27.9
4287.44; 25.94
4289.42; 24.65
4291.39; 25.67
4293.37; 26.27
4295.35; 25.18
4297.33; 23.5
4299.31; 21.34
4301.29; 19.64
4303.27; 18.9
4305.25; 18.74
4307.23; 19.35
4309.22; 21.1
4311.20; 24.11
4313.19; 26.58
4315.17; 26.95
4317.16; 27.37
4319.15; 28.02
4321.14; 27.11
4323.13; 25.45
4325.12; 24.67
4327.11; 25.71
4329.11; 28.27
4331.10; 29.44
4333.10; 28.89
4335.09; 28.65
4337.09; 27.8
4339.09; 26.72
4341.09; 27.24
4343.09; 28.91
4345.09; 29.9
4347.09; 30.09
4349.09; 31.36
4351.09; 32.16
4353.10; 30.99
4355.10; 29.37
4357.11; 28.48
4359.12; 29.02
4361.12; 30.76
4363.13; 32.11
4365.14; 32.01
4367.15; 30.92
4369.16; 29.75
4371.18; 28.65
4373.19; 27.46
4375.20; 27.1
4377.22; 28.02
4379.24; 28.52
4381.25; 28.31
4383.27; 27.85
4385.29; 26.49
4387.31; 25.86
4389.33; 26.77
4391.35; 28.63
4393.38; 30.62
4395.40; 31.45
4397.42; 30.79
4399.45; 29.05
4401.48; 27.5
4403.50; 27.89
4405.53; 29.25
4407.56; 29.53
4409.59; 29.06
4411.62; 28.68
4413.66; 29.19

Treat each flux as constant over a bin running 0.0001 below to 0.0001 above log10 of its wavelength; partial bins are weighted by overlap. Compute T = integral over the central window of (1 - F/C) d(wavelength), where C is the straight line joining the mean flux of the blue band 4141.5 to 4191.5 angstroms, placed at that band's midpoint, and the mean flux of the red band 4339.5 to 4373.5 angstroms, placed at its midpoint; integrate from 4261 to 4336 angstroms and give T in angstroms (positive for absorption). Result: 5.9 angstroms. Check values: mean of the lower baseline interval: 24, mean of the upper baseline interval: 29.9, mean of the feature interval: 25.9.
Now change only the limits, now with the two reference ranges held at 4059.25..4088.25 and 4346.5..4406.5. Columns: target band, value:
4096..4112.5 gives 1.40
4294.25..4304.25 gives 2.25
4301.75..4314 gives 3.00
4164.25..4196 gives 3.01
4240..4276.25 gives 0.32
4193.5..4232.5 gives 2.17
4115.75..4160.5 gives 1.84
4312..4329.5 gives 1.12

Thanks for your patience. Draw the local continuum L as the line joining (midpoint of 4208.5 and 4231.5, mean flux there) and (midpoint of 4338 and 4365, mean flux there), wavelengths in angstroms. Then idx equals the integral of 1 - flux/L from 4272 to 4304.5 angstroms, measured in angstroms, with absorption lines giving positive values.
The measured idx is 2.7 angstroms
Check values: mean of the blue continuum 25.6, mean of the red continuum 29.8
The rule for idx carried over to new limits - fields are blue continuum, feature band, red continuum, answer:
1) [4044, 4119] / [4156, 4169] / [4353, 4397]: 0.9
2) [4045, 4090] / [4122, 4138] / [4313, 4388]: 0.5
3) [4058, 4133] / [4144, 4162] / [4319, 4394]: 0.6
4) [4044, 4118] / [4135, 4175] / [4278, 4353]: 1.3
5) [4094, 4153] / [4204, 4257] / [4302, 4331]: -3.3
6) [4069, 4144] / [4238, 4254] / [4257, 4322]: -1.0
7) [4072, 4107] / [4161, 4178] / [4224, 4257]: 1.0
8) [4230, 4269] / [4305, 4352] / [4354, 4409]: 2.0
